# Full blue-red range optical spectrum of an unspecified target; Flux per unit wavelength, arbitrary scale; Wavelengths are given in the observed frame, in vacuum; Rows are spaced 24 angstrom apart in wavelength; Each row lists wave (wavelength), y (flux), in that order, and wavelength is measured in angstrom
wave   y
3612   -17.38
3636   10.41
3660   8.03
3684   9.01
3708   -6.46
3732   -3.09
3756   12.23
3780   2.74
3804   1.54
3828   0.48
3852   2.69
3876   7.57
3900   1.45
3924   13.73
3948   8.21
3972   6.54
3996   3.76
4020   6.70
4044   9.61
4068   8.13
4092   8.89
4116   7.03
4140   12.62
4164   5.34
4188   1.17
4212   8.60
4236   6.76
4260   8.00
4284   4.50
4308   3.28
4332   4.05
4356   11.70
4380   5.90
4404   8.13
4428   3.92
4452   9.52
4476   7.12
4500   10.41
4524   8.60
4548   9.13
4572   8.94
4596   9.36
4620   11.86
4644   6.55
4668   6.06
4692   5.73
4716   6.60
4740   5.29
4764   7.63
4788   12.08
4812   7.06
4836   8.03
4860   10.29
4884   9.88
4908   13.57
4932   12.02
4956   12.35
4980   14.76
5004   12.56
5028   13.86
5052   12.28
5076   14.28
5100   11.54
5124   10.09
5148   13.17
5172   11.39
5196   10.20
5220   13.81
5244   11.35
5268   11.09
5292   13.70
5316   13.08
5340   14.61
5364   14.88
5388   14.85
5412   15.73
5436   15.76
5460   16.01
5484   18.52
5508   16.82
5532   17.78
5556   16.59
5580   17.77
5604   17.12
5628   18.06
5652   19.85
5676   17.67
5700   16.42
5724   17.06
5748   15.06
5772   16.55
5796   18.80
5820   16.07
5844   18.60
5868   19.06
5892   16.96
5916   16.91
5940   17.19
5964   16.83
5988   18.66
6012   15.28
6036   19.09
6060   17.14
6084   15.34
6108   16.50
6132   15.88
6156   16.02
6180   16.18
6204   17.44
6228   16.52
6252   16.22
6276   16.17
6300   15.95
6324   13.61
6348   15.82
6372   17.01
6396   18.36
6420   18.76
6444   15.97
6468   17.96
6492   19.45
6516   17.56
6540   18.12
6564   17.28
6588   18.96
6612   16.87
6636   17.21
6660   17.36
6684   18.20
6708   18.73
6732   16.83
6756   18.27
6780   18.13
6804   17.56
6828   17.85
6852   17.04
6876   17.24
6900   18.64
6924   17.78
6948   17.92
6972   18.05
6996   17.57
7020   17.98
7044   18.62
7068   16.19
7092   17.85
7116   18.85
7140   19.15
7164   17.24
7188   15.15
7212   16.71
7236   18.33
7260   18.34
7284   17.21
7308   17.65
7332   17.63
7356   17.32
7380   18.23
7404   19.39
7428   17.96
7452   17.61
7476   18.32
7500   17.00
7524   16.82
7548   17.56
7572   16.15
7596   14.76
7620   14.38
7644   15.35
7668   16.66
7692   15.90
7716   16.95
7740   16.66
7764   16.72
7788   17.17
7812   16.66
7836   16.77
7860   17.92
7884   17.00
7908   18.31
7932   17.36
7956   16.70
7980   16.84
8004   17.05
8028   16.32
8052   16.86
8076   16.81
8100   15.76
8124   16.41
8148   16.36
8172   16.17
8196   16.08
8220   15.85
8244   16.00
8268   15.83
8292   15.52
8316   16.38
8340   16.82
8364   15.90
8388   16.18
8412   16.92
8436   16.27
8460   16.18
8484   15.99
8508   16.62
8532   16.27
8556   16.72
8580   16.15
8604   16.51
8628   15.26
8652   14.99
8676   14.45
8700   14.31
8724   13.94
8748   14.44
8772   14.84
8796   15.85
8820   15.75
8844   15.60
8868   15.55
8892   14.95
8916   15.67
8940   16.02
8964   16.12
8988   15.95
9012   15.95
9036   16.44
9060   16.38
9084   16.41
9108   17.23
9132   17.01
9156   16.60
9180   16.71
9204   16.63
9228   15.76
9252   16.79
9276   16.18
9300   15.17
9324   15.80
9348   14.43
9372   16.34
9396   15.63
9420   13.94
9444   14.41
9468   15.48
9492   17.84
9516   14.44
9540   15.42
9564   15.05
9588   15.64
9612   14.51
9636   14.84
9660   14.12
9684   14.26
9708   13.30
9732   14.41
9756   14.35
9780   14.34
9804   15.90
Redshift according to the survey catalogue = 0.22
